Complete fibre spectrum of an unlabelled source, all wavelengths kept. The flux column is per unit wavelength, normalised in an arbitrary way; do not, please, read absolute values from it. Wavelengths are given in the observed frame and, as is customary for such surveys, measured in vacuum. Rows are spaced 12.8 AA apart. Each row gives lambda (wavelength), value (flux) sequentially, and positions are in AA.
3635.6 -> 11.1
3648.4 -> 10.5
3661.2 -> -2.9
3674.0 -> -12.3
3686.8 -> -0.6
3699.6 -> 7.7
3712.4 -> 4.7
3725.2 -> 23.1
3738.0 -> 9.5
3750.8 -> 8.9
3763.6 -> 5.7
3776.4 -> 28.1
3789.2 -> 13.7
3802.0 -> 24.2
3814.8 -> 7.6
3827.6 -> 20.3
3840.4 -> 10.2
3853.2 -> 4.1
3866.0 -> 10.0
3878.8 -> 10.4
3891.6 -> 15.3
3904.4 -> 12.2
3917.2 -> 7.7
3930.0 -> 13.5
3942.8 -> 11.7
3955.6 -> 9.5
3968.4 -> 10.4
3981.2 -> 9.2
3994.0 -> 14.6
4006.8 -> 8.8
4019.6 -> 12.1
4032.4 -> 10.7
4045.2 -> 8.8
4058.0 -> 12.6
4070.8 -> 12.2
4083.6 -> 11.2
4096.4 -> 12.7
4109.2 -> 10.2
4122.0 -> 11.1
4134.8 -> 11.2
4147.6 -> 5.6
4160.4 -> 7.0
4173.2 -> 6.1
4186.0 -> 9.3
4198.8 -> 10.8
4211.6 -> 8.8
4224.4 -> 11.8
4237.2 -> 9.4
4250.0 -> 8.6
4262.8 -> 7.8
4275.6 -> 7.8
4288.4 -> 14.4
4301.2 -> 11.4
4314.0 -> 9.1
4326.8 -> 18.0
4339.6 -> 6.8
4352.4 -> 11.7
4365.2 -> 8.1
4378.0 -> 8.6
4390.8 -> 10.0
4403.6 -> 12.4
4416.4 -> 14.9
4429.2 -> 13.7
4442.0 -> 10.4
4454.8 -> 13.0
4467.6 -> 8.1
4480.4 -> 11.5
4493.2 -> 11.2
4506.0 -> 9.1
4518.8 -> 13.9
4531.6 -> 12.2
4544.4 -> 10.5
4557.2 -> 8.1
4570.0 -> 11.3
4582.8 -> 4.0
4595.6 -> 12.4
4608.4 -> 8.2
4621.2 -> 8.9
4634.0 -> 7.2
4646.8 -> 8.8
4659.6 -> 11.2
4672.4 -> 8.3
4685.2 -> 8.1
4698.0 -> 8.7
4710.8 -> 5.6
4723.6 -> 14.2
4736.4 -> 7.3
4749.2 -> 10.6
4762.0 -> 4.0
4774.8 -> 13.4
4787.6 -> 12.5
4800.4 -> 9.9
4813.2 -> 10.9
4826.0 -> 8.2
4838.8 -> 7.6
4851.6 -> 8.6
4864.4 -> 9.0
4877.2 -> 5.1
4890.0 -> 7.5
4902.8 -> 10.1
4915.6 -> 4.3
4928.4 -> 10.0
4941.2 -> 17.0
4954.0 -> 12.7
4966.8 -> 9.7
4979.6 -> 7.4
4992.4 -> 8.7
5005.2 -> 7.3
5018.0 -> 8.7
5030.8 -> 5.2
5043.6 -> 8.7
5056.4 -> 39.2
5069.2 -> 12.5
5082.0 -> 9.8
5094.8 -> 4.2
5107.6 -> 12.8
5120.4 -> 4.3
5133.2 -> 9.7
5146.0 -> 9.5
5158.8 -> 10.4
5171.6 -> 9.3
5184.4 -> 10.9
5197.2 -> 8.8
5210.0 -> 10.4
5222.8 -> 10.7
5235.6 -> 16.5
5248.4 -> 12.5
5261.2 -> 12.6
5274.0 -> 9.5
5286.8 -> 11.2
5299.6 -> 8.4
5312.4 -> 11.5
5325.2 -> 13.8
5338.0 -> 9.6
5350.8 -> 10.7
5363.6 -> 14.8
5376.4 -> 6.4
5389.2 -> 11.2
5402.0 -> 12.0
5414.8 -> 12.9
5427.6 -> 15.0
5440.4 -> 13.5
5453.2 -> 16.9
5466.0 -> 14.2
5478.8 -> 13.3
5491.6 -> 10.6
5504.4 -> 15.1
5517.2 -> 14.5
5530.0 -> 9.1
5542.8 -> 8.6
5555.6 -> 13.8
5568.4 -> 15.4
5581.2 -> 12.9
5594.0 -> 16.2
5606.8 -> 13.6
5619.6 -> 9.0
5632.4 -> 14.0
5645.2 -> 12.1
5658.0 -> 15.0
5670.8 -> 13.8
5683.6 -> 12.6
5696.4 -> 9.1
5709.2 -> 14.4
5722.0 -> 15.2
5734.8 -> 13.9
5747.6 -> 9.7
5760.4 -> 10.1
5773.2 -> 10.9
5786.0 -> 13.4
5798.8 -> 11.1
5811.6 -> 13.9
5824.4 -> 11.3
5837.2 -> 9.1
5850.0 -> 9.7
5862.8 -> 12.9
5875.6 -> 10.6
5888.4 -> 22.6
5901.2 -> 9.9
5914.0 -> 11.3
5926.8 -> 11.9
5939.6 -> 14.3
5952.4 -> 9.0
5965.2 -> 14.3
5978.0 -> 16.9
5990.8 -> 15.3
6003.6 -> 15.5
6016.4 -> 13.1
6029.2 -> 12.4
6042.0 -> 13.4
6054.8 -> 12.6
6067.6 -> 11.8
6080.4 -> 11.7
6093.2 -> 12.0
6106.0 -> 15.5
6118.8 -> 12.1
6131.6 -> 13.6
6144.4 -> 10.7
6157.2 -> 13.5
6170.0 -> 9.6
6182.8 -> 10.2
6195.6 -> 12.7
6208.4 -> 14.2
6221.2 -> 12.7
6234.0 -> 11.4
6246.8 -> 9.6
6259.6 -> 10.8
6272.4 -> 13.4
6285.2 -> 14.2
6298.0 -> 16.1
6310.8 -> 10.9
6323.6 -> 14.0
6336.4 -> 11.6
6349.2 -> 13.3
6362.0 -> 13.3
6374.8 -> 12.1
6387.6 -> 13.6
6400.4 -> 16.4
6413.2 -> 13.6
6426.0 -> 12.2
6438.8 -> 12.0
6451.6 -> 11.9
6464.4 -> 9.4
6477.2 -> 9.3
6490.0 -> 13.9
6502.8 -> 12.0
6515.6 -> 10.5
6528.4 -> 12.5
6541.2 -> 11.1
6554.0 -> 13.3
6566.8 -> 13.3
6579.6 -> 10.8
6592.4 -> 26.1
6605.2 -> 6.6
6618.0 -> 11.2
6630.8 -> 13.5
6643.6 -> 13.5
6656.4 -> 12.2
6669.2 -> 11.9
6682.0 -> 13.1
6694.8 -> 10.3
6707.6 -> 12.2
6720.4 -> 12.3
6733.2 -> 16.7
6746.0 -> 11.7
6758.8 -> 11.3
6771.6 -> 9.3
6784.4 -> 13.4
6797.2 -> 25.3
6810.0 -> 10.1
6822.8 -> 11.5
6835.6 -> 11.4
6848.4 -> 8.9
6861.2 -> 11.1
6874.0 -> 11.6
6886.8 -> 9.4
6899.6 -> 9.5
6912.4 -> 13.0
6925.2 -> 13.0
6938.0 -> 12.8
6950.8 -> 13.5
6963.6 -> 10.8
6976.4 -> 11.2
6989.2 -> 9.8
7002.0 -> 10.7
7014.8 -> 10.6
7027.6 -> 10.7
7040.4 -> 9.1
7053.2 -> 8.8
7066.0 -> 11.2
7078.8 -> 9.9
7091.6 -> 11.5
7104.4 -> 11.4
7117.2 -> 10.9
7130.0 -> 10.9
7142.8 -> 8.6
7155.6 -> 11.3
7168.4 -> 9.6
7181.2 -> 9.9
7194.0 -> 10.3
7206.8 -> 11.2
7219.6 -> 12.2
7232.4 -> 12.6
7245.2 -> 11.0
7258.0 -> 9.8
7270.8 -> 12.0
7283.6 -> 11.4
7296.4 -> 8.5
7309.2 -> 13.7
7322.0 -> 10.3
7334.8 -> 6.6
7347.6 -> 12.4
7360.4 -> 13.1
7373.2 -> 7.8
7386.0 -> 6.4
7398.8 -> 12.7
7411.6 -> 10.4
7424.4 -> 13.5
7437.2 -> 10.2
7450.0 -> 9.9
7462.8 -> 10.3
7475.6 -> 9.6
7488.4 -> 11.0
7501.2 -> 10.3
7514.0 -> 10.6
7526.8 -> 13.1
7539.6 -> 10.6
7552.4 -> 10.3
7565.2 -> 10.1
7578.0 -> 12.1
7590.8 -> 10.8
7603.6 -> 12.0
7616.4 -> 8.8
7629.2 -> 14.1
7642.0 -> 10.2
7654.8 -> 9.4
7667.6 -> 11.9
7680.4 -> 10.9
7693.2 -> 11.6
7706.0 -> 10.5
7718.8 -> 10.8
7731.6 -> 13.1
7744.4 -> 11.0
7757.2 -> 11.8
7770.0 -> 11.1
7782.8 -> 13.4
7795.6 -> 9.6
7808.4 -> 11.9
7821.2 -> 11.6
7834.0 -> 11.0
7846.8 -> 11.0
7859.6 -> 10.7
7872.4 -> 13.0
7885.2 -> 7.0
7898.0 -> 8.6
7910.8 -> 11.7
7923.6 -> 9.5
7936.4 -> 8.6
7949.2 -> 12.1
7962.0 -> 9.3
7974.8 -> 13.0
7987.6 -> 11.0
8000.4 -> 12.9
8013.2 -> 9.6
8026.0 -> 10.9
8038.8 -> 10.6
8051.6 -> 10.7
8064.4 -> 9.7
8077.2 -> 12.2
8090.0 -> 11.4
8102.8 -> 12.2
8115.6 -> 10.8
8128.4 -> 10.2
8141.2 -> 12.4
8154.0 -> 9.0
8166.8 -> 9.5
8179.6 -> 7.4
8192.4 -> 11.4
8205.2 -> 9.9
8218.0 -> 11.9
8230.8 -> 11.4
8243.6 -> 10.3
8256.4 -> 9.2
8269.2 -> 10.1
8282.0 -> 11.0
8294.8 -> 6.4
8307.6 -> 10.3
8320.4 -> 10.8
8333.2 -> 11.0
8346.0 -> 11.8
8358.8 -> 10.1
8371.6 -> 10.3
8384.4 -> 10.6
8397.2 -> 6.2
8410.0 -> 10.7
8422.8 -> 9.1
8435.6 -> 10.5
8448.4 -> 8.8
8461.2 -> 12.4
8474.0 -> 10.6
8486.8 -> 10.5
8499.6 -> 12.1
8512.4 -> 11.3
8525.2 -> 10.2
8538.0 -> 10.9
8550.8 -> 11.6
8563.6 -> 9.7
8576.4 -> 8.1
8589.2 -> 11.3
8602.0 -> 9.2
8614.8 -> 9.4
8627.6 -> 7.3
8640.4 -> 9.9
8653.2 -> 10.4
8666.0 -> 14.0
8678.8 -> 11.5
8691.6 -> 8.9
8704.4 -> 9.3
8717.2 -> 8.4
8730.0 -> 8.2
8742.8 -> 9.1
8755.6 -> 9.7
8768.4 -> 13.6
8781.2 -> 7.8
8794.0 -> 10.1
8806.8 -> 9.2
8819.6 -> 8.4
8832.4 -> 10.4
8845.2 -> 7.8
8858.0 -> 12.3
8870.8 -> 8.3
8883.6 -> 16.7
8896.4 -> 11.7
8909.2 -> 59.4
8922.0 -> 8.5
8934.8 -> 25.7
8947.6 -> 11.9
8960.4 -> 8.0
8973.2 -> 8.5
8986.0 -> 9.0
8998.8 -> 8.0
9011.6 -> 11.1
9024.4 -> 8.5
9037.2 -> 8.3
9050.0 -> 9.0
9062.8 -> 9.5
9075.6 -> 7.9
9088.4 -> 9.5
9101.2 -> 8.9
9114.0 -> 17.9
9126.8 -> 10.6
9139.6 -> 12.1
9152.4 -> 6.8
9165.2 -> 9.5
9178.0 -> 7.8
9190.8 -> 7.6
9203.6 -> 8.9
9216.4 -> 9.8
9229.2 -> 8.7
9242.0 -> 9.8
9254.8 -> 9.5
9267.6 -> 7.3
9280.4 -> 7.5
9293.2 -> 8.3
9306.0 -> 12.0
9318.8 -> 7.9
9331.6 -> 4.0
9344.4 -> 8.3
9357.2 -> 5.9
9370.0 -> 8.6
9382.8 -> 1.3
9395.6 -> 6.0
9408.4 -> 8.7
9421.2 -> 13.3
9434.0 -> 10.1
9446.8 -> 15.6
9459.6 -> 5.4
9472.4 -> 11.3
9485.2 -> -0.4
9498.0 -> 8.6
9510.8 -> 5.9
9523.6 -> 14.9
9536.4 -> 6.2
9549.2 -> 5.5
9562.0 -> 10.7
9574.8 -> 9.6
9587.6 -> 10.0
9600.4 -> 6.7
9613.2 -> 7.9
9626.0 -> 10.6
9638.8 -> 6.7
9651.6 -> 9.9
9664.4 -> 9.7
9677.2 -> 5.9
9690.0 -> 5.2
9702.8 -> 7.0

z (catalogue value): 0.36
